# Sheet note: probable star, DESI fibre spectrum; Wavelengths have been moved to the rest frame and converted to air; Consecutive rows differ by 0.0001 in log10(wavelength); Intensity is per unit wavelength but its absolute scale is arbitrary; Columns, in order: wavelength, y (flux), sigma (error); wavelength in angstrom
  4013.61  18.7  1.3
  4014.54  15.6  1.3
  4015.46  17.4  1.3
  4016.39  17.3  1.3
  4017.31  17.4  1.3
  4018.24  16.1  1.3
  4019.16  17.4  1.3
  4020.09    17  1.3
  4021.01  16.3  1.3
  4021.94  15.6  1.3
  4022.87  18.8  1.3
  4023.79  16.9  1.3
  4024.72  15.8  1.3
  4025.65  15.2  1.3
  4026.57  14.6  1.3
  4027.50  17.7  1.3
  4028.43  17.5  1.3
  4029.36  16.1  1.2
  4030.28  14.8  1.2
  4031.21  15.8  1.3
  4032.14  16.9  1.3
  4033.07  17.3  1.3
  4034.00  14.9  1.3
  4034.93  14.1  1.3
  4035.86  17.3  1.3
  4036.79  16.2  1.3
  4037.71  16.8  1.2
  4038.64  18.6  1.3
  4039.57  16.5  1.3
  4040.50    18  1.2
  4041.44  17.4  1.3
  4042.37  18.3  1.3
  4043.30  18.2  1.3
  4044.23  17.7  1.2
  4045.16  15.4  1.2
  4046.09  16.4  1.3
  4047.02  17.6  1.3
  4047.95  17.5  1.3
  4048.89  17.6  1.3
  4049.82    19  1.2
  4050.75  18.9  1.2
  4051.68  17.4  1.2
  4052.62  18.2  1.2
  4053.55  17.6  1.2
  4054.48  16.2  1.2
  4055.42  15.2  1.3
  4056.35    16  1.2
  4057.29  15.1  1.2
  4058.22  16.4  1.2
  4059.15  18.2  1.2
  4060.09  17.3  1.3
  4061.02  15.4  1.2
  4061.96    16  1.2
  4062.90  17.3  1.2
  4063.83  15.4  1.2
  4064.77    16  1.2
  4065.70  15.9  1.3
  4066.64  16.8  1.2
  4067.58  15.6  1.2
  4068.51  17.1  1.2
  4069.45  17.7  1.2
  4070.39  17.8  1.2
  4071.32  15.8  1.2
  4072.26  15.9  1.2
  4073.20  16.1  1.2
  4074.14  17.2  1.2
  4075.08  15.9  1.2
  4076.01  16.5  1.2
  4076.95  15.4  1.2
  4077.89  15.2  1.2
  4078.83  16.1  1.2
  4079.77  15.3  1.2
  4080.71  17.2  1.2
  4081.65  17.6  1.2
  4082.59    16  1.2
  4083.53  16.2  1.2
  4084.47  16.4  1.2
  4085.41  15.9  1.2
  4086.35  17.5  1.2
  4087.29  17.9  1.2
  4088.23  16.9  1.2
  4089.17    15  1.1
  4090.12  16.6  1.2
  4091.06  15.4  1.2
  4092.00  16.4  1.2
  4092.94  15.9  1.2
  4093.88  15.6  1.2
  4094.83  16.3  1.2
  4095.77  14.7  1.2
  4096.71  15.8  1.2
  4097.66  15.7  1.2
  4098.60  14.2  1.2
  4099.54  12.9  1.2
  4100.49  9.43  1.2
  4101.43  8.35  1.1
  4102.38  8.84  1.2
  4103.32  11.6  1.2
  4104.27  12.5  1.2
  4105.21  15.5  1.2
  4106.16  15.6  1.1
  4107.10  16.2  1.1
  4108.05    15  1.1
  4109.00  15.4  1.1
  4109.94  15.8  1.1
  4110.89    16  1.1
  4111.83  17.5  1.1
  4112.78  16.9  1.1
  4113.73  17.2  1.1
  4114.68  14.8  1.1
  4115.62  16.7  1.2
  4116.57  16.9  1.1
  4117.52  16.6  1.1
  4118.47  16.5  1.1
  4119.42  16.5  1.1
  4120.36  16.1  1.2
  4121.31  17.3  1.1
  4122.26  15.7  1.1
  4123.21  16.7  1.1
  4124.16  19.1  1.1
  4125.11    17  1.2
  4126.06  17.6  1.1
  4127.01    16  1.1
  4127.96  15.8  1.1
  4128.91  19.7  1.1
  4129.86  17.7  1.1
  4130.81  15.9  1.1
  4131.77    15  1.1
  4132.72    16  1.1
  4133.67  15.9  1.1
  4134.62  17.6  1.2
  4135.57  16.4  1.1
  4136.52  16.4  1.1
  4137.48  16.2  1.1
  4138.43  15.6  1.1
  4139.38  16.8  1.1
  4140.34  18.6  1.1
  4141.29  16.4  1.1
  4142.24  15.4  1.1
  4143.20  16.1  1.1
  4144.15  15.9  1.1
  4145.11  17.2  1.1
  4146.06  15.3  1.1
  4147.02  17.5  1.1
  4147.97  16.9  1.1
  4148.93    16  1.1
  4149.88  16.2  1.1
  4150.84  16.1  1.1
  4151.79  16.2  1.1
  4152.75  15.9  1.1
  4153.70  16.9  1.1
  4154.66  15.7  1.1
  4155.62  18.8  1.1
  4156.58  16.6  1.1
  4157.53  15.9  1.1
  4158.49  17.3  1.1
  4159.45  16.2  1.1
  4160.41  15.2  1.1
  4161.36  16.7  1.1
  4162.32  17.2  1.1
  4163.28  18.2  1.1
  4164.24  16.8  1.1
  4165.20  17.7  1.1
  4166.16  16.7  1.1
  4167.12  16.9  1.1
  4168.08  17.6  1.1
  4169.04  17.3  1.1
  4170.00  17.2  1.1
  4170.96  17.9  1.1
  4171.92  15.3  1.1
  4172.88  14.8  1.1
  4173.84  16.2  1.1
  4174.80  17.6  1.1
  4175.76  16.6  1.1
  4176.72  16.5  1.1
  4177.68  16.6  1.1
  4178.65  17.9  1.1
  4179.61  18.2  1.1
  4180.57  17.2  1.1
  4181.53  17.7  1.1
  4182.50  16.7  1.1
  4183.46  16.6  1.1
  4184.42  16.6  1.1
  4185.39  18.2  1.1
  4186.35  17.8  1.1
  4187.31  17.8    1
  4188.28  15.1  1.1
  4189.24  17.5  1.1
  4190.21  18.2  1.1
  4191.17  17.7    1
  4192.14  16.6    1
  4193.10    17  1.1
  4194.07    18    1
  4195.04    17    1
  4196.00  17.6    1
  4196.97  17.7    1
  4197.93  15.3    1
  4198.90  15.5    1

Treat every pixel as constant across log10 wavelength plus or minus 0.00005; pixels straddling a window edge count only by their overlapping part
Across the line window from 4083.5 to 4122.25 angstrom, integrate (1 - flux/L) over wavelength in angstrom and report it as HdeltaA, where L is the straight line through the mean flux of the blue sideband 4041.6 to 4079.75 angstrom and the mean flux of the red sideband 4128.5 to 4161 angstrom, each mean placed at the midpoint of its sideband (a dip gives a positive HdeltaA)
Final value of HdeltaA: 3.0 angstrom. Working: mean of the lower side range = 16.7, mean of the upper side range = 16.5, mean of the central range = 15.3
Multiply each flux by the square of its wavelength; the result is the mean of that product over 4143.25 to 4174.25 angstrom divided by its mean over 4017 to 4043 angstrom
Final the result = 1.1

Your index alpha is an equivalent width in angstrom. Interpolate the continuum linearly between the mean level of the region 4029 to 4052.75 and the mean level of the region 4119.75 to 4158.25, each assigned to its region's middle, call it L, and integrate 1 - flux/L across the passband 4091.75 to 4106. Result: 2.7 angstrom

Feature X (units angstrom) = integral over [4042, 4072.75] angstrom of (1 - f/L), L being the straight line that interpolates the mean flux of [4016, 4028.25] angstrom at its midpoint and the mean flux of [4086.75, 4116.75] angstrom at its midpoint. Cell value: -1.9 angstrom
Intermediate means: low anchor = 16.6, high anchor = 15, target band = 16.9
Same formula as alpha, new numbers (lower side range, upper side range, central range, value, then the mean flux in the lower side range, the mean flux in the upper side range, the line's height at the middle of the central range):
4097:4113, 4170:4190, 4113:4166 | -4.6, 13.9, 17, 15.3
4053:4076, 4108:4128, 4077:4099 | 0.5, 16.4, 16.6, 16.5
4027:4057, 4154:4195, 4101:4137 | 2.4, 17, 17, 17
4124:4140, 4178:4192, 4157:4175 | 0.4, 16.7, 17.3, 17.1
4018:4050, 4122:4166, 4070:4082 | 0.3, 16.8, 16.7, 16.7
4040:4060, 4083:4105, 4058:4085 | -0.8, 17.2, 14.6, 16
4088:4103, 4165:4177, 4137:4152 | -0.5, 14.2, 16.8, 15.9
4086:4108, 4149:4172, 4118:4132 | -1.2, 14.5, 16.8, 15.5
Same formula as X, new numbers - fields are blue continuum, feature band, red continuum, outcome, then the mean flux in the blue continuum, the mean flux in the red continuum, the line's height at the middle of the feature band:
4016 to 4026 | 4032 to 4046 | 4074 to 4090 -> -0.2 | 16.7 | 16.4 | 16.6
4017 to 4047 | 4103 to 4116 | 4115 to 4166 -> 0.9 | 16.7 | 16.6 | 16.7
